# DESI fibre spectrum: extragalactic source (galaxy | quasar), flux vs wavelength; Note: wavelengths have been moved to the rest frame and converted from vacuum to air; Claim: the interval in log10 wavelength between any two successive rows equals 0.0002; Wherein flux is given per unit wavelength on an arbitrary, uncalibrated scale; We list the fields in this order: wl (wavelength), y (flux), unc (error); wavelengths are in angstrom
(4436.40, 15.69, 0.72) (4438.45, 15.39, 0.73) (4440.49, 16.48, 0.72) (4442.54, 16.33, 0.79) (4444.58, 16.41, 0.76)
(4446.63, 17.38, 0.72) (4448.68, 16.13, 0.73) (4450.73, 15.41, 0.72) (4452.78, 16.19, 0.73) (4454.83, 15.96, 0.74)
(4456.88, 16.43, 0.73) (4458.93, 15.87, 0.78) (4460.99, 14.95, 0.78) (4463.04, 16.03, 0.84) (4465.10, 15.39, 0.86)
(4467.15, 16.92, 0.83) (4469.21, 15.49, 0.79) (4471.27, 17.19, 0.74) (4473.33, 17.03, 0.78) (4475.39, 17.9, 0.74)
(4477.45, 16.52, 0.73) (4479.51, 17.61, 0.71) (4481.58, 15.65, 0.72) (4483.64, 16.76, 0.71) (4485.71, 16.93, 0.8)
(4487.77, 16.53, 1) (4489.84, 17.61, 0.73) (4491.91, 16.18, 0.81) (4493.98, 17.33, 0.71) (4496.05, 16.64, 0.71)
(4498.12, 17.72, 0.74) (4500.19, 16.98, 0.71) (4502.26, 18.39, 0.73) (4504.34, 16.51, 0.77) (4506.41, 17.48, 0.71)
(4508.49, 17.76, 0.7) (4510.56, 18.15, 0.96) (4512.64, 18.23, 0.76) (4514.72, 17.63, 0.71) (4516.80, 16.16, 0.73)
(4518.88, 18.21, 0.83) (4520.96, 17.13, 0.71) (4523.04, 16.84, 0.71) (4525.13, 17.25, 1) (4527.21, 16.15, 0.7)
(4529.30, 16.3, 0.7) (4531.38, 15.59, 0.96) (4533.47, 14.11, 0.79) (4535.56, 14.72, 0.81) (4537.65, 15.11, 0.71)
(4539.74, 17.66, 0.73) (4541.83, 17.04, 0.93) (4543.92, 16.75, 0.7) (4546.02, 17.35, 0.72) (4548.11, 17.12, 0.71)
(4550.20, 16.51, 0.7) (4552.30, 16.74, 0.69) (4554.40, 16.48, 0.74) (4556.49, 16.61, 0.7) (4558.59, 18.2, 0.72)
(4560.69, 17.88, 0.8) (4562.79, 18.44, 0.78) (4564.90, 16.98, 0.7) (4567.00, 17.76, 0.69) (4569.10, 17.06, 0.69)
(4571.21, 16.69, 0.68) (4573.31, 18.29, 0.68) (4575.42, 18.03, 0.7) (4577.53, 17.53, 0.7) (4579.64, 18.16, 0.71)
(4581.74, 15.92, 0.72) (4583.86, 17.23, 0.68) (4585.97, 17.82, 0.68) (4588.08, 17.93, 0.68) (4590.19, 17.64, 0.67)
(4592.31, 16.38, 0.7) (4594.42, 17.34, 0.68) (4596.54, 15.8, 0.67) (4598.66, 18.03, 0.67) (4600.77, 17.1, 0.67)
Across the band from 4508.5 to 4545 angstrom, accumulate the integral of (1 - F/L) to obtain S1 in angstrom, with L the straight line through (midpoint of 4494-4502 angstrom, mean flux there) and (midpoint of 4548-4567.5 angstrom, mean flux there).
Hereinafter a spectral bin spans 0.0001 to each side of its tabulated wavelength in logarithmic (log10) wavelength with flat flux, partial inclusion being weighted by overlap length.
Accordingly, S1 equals 1.3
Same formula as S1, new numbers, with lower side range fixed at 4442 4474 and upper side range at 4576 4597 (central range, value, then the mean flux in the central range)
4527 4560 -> 0.9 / 16.4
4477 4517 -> -1.6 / 17.2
